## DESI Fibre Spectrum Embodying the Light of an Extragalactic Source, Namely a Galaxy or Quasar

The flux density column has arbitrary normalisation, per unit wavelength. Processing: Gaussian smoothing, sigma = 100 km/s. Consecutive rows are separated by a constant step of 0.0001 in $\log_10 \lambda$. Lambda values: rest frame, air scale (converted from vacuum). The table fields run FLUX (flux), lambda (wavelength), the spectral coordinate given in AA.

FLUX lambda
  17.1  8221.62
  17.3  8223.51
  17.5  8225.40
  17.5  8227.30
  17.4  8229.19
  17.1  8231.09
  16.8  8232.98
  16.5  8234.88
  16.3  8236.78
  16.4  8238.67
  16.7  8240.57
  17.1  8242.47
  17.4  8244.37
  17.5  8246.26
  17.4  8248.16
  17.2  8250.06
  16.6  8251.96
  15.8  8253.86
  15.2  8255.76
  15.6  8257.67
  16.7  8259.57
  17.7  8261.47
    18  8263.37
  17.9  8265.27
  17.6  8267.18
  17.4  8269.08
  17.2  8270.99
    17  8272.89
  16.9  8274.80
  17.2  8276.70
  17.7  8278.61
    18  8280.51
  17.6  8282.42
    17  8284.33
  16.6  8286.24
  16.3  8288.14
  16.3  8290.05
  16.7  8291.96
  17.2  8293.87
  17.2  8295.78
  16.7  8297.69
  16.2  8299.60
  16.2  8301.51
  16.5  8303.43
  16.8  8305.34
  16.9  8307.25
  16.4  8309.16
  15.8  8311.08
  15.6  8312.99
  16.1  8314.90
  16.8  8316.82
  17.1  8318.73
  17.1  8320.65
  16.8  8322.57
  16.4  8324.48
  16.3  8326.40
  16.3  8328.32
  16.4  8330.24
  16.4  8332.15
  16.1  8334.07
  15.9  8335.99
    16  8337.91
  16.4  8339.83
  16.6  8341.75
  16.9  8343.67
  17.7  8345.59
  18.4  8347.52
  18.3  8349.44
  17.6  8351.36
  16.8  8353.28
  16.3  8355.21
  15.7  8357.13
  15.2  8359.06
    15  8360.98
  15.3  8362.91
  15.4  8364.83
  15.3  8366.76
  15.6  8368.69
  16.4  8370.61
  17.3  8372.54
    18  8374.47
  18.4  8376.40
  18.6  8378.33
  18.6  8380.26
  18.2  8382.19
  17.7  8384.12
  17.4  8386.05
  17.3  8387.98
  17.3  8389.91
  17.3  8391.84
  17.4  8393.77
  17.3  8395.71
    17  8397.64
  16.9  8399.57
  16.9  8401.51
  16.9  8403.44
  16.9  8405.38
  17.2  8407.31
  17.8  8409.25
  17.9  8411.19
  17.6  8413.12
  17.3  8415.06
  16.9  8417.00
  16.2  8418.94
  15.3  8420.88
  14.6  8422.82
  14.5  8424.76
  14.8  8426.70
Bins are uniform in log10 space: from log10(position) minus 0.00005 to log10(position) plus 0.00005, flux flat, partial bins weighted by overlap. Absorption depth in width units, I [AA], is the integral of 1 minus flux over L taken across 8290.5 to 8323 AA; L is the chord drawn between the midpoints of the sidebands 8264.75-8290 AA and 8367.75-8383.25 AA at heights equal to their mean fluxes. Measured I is 1.4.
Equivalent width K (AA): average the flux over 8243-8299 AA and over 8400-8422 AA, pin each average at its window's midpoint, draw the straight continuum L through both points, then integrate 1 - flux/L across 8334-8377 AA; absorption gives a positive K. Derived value 1.1 AA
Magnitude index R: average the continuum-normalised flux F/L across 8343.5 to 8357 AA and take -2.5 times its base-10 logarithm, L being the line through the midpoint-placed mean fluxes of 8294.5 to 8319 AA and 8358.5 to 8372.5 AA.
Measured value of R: -0.10 mag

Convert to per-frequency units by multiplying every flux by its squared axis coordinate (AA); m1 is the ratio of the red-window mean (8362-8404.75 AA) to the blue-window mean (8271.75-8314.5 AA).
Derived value 1.0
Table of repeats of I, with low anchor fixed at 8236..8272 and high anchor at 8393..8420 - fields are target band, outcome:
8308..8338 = 1.2 AA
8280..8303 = 0.2 AA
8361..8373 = 0.9 AA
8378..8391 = -0.5 AA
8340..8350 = -0.2 AA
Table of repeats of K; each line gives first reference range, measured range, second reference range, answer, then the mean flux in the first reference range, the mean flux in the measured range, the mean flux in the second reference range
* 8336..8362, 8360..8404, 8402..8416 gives 0.1 AA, 16.6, 17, 17.4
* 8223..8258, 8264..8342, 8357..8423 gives 0.6 AA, 16.8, 16.7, 16.9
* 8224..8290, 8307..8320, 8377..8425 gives 0.5 AA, 17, 16.4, 17.1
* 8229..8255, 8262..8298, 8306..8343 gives -1.2 AA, 16.8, 17.2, 16.4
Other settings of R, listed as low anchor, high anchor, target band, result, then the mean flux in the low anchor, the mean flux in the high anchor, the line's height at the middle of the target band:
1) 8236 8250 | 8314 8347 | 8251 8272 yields 0.002 mag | 17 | 16.6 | 16.9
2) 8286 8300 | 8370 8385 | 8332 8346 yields 0.058 mag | 16.7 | 17.9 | 17.4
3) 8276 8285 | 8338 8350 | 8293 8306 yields 0.049 mag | 17.5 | 17.2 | 17.4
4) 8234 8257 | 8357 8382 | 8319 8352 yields -0.012 mag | 16.7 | 16.6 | 16.6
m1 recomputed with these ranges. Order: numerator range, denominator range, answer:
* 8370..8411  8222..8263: 1.07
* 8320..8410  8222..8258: 1.03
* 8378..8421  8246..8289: 1.05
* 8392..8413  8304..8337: 1.07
